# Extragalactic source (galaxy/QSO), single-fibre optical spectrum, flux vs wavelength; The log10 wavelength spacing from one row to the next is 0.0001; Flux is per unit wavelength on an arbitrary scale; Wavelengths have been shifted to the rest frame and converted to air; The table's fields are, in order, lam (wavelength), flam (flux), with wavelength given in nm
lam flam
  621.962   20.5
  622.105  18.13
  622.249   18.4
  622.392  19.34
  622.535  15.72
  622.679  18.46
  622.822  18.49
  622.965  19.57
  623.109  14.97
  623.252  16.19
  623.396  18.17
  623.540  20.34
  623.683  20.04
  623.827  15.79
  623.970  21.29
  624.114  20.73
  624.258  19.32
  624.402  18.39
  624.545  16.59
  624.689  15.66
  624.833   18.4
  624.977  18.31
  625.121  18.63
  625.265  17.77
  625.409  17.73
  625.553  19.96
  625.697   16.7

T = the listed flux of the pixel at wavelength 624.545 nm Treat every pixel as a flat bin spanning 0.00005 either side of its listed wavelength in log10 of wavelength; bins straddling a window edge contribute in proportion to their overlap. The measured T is 16.59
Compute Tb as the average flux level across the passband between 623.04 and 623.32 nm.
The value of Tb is 15.6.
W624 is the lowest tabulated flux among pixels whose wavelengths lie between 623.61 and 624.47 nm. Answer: 15.79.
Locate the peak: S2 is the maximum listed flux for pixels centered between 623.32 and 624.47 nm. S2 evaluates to 21.29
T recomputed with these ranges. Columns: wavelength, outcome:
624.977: 18.31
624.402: 18.39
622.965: 19.57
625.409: 17.73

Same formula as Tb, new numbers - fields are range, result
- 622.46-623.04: 18.1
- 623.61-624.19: 19.5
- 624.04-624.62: 18.7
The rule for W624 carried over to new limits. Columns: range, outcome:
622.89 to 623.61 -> 14.97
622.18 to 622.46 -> 18.4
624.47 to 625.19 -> 15.66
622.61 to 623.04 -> 18.46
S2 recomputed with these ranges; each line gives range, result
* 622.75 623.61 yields 20.34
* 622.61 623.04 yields 19.57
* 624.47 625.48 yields 18.63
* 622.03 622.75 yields 19.34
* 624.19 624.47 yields 19.32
